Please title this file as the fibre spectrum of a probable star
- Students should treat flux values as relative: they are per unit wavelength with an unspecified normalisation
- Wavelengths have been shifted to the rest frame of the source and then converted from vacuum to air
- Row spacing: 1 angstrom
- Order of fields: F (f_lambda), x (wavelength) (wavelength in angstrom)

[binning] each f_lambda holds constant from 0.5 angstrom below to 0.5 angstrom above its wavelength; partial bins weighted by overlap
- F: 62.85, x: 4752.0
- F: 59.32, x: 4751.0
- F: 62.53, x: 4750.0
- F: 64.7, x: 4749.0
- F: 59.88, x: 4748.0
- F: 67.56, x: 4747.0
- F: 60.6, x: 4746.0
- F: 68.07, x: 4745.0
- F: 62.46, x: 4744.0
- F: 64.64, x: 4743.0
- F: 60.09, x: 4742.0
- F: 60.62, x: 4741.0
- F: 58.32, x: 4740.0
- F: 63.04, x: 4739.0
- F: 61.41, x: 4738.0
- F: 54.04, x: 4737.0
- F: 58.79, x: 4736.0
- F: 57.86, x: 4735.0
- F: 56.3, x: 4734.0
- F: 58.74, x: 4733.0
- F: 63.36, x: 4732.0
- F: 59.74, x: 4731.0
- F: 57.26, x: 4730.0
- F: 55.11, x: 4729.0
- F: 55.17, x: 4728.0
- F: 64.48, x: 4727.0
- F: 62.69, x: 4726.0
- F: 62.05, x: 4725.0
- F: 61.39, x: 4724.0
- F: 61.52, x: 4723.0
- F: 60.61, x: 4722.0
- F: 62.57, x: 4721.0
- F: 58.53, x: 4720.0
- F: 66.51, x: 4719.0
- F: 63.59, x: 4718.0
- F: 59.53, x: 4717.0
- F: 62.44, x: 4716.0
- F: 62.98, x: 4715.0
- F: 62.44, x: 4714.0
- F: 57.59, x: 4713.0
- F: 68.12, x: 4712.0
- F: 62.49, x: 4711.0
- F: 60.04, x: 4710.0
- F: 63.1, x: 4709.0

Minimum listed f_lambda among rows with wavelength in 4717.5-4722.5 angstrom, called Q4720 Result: 58.53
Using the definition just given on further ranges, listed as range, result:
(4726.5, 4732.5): 55.11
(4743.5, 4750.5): 59.88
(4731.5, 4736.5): 56.3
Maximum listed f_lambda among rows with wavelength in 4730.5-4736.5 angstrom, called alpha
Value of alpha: 63.36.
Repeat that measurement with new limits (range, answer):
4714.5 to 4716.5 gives 62.98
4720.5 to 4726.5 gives 62.69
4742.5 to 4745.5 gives 68.07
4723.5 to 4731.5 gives 64.48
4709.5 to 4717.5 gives 68.12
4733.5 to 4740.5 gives 63.04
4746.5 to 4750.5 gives 67.56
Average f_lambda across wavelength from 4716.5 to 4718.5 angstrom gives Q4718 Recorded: 61.6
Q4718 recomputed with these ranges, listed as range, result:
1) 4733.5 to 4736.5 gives 57.6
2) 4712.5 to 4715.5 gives 61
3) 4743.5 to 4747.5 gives 64.7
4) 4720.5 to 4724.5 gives 61.5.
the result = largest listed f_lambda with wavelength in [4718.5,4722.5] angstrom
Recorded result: 66.51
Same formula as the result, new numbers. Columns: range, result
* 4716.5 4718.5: 63.59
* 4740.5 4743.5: 64.64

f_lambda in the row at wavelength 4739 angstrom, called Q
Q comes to 63.04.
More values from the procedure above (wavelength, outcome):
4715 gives 62.98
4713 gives 57.59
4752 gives 62.85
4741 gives 60.62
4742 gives 60.09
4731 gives 59.74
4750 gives 62.53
